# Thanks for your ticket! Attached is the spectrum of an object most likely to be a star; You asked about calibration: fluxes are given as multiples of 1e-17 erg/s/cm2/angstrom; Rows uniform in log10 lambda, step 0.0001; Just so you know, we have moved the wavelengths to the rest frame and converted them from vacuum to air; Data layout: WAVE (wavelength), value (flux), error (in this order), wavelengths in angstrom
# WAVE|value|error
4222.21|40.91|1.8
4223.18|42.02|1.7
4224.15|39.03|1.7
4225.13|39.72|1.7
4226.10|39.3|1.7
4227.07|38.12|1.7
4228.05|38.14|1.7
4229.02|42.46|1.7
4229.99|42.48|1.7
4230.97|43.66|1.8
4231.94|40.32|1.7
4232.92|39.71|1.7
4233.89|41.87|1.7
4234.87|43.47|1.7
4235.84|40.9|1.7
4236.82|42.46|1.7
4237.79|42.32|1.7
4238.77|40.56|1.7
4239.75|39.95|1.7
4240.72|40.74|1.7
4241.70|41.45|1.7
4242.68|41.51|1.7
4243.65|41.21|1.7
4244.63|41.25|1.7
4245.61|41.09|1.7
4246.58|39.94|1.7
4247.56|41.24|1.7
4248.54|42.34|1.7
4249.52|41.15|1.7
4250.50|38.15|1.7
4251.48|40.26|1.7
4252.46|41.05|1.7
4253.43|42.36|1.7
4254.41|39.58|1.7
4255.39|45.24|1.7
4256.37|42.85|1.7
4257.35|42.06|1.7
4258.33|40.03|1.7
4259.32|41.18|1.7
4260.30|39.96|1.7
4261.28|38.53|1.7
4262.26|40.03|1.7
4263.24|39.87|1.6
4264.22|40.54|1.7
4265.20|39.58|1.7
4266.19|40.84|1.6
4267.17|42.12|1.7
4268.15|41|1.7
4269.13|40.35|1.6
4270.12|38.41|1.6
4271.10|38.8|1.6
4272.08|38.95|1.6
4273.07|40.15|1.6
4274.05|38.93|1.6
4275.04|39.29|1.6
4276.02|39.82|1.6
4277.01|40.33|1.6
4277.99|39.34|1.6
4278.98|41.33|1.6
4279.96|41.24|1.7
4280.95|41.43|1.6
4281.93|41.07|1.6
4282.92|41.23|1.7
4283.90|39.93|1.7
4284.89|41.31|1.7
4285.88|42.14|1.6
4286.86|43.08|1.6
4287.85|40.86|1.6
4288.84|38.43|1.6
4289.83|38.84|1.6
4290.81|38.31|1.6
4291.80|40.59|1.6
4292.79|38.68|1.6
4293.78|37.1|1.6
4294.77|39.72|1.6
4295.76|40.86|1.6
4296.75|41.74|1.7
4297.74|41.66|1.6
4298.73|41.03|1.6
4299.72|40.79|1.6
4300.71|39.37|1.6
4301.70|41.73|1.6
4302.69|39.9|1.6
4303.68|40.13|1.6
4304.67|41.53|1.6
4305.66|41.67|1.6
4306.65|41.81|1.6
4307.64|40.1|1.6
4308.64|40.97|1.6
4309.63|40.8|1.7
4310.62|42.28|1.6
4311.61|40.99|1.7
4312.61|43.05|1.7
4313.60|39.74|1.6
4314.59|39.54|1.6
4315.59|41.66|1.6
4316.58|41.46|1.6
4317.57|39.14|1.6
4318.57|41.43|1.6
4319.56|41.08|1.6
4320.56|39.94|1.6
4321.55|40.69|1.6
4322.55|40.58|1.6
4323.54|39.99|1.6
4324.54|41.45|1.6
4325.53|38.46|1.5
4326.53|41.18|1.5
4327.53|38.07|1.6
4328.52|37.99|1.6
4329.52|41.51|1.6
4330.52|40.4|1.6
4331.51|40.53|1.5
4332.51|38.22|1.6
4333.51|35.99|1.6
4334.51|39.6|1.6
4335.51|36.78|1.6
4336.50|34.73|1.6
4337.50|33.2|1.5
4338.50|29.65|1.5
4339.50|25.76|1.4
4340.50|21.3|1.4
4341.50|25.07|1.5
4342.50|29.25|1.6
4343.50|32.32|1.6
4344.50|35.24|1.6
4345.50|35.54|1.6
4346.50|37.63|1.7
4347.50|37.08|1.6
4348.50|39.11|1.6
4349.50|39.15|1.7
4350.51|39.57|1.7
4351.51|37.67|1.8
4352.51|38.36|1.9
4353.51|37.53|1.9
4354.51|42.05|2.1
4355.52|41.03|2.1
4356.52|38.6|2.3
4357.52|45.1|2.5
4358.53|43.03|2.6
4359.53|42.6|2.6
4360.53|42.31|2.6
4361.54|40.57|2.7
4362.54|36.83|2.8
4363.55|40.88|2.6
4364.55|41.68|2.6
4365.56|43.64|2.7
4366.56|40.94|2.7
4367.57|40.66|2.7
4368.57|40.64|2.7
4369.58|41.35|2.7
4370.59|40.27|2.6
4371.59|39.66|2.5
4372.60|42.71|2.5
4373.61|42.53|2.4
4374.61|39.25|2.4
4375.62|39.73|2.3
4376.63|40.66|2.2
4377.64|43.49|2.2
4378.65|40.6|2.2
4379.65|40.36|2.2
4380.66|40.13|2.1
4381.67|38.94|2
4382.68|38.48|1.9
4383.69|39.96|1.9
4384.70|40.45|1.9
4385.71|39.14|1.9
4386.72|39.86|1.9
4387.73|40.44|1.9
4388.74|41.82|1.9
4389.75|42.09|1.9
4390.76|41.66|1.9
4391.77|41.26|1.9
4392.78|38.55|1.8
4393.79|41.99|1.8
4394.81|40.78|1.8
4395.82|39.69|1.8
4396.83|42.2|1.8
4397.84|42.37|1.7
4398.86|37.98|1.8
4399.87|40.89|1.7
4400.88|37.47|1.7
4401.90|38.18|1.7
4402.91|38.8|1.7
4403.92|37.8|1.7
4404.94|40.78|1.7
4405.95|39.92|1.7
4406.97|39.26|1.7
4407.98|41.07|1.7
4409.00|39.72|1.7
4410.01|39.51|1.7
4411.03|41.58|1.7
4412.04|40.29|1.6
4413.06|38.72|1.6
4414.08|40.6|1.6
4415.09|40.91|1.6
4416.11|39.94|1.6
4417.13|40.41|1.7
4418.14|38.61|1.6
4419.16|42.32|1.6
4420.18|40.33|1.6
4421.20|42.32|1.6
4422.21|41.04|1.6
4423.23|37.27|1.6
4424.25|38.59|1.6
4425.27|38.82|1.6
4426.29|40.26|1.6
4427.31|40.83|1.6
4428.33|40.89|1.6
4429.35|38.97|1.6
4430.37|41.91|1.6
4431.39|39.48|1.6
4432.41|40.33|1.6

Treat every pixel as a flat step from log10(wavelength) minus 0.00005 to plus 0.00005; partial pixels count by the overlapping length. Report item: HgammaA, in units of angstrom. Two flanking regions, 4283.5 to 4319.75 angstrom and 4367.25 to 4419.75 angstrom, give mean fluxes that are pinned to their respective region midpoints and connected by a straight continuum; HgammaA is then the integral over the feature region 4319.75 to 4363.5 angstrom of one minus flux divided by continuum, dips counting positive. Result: 3.19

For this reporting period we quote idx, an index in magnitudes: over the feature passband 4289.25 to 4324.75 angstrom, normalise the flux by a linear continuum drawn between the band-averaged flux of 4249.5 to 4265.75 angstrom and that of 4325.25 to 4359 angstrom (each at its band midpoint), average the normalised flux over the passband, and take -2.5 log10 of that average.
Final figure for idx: -0.06 mag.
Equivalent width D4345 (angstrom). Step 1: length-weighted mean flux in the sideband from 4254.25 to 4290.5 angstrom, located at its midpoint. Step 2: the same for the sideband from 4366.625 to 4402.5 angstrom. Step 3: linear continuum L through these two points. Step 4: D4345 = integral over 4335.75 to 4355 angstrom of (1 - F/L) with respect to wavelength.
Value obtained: 3.0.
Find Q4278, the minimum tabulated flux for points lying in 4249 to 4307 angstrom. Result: 37.1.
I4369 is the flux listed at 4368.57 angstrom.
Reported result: 40.64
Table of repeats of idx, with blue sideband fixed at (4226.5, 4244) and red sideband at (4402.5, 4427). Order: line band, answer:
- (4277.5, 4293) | 0.01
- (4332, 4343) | 0.26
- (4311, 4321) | 0.00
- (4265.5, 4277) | 0.03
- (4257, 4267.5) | 0.02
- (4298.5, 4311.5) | -0.01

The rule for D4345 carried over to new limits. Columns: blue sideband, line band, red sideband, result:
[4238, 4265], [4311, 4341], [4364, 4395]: 1.96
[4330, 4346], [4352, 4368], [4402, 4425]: -2.59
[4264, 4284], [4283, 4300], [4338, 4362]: -0.41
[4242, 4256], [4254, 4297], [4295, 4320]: 0.78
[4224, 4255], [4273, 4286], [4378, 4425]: 0.06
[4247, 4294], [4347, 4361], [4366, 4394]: 0.12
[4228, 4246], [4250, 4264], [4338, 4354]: -0.27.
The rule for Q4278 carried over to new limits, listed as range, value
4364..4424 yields 37.27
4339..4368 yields 21.3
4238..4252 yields 38.15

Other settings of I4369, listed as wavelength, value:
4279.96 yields 41.24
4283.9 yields 39.93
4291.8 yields 40.59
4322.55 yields 40.58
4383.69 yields 39.96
